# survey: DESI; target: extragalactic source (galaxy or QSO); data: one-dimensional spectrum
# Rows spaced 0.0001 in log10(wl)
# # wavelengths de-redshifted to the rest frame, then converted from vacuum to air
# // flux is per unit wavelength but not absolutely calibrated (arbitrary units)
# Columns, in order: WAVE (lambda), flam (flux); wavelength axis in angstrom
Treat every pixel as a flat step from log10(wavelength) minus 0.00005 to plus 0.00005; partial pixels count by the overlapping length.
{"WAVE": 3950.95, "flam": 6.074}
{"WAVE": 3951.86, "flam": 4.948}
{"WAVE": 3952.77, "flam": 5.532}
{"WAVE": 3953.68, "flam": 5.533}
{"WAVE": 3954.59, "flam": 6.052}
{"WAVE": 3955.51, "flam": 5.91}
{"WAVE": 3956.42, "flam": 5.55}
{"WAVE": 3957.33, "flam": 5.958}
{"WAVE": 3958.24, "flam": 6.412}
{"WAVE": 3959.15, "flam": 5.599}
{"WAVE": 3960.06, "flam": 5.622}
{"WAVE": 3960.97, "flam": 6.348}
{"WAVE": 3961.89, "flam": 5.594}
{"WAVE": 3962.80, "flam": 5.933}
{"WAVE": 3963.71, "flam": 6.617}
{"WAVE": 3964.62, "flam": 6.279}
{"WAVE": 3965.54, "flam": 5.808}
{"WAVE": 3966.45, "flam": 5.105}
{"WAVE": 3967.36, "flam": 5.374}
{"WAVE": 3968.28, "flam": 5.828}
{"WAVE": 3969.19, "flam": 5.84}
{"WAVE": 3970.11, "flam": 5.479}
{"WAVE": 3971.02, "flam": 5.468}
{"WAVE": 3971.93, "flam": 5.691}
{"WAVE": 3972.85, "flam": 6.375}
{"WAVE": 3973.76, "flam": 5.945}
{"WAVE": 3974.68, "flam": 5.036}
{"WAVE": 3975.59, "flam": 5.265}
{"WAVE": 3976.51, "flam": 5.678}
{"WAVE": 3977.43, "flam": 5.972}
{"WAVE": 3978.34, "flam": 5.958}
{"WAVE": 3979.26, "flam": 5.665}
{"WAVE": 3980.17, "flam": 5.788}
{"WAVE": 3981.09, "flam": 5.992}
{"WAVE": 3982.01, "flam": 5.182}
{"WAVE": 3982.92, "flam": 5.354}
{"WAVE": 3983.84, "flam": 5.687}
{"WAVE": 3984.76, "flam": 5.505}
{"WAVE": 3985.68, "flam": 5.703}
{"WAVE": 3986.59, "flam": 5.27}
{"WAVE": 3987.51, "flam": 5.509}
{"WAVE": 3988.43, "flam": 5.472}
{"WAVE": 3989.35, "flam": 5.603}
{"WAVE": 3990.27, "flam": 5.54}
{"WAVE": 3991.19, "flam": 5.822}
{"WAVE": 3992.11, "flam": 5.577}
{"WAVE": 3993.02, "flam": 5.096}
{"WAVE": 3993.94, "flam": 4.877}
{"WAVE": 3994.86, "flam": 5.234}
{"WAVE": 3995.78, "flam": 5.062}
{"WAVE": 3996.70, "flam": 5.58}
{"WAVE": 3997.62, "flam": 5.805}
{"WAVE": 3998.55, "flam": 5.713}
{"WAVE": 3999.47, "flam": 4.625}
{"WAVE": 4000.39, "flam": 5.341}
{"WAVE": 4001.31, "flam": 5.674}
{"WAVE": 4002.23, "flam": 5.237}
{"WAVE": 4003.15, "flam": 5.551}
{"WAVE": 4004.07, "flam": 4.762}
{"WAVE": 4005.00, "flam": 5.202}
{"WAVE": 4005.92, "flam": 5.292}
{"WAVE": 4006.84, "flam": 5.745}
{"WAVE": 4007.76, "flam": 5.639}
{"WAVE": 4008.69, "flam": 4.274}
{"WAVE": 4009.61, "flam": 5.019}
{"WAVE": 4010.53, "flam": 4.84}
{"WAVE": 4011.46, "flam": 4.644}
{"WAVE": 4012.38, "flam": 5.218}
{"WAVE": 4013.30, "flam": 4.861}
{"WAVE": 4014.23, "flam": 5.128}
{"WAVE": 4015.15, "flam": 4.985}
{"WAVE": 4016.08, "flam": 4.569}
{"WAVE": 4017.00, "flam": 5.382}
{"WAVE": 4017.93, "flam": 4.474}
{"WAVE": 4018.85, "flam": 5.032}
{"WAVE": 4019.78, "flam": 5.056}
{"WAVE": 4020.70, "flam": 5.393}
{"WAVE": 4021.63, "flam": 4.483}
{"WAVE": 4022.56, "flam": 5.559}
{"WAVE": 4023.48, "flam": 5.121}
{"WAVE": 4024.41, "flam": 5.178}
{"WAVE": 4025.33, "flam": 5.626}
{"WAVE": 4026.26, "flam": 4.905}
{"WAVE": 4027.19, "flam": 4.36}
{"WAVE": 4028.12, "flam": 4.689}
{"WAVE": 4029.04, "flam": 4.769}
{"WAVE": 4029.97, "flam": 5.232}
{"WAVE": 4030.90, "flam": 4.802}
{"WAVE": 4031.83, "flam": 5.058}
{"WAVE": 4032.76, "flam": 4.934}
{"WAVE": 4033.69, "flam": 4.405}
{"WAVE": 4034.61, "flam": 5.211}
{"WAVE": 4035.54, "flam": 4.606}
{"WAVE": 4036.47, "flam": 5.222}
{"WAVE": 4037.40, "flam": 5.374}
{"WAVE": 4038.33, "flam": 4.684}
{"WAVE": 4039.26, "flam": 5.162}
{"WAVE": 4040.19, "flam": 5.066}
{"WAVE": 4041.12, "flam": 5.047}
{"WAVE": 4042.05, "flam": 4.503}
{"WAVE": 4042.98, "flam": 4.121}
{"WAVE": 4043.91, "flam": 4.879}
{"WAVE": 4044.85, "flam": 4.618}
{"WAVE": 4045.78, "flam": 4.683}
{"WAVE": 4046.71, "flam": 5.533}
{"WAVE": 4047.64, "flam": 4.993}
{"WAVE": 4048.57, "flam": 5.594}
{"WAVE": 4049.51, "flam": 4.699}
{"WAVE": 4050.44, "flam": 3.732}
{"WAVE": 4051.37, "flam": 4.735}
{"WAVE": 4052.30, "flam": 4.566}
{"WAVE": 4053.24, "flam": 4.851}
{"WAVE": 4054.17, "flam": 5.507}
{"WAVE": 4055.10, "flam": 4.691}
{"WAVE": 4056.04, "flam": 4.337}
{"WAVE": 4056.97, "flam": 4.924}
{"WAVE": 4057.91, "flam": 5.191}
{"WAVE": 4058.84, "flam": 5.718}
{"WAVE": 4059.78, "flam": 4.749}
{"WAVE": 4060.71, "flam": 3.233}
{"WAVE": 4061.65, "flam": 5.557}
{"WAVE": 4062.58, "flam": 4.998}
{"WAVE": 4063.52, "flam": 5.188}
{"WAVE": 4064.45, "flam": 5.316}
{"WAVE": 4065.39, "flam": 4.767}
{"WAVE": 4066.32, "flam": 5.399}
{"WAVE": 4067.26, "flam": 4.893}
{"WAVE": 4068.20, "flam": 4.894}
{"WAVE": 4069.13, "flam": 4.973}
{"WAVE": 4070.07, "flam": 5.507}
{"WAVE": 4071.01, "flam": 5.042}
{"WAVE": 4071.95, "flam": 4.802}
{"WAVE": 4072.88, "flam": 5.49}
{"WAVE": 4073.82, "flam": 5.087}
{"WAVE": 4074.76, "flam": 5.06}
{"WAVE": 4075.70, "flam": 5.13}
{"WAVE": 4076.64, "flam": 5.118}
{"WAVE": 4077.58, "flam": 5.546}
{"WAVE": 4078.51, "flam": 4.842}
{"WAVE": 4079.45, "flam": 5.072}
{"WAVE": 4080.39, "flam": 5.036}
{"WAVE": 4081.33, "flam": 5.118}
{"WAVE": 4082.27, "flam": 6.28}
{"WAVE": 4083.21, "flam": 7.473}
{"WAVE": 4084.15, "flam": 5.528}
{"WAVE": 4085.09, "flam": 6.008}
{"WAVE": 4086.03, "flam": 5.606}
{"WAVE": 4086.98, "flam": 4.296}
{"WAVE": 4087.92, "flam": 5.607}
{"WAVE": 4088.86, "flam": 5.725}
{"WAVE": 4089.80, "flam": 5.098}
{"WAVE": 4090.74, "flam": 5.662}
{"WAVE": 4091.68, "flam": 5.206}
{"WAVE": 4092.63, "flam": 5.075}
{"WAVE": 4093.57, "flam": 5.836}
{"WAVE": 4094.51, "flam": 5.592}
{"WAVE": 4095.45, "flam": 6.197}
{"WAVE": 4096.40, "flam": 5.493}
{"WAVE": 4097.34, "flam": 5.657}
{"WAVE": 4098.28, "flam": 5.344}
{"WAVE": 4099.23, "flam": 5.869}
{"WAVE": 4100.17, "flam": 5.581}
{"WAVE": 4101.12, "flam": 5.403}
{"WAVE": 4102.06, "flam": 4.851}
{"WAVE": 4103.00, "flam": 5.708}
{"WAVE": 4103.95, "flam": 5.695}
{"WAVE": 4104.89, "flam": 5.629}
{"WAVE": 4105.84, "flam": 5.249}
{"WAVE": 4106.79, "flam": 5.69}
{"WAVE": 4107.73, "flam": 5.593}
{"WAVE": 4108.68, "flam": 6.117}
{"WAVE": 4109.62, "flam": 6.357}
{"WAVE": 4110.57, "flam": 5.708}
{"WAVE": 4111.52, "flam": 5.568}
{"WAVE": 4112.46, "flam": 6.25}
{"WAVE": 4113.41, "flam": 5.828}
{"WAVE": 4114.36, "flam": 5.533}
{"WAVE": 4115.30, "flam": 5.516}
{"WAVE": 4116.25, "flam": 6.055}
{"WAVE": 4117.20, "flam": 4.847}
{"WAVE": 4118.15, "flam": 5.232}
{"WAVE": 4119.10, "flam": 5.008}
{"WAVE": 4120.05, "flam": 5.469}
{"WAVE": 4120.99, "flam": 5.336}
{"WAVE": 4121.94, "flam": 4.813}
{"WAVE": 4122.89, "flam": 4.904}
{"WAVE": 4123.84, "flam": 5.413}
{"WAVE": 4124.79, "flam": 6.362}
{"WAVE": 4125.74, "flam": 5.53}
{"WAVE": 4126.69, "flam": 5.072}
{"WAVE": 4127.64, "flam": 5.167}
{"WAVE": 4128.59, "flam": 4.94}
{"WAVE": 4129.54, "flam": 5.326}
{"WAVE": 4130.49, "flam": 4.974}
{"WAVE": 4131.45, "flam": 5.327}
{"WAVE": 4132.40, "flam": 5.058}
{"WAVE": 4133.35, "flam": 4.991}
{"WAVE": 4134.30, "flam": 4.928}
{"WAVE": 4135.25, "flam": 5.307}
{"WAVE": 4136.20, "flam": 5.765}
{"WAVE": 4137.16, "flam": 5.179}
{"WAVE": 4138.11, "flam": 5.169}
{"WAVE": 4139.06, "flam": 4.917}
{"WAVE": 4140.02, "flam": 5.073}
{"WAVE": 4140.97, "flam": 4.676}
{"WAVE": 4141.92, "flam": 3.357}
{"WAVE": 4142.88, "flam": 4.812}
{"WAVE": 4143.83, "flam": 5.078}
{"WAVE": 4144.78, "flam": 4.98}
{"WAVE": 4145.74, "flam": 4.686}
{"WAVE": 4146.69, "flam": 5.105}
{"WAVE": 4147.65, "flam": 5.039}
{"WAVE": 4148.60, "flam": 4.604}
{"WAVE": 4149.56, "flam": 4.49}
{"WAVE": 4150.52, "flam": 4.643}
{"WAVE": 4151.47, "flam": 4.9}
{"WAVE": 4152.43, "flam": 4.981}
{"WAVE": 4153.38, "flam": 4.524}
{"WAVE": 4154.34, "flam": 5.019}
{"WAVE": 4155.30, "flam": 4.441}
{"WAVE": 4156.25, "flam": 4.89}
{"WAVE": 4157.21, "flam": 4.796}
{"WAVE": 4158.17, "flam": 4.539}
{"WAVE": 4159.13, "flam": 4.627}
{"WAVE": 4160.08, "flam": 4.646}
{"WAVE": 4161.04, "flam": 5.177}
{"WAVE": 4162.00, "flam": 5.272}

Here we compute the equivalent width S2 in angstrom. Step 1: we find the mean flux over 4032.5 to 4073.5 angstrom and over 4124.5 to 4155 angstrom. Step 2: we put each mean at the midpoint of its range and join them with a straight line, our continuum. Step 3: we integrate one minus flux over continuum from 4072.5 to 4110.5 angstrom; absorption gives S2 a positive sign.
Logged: -4.4 angstrom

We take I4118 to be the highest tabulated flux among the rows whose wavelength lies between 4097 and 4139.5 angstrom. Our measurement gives 6.362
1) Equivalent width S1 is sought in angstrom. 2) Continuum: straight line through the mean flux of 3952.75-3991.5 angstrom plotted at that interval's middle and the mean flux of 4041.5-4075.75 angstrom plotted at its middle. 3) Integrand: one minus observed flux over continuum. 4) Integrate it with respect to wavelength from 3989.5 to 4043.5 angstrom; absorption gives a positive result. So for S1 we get 2.3 angstrom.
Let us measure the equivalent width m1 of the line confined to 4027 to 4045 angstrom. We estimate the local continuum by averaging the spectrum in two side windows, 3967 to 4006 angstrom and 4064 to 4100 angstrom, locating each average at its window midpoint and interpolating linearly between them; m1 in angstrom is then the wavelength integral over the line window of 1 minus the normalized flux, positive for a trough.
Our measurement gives 2.0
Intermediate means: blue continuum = 5.5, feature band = 4.85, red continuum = 5.39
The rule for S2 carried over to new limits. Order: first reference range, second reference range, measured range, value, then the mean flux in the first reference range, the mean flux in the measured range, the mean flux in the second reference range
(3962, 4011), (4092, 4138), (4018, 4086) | 5.5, 5.51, 5.04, 5.46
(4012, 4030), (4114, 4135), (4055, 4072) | 0.5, 5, 4.96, 5.26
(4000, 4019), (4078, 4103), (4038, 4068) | 2.5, 5.09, 4.87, 5.52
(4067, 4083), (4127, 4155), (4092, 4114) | -2.5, 5.21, 5.66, 4.93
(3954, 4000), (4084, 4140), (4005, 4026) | 1.9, 5.64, 5.07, 5.44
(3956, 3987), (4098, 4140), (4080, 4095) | -0.2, 5.73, 5.58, 5.42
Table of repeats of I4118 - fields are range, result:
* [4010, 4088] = 7.473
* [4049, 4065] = 5.718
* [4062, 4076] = 5.507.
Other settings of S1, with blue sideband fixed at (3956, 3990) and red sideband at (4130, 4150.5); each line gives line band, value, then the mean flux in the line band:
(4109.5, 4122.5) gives -1.2 angstrom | 5.51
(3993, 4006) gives 0.7 angstrom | 5.27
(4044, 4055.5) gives 1.1 angstrom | 4.85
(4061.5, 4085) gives -0.3 angstrom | 5.29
